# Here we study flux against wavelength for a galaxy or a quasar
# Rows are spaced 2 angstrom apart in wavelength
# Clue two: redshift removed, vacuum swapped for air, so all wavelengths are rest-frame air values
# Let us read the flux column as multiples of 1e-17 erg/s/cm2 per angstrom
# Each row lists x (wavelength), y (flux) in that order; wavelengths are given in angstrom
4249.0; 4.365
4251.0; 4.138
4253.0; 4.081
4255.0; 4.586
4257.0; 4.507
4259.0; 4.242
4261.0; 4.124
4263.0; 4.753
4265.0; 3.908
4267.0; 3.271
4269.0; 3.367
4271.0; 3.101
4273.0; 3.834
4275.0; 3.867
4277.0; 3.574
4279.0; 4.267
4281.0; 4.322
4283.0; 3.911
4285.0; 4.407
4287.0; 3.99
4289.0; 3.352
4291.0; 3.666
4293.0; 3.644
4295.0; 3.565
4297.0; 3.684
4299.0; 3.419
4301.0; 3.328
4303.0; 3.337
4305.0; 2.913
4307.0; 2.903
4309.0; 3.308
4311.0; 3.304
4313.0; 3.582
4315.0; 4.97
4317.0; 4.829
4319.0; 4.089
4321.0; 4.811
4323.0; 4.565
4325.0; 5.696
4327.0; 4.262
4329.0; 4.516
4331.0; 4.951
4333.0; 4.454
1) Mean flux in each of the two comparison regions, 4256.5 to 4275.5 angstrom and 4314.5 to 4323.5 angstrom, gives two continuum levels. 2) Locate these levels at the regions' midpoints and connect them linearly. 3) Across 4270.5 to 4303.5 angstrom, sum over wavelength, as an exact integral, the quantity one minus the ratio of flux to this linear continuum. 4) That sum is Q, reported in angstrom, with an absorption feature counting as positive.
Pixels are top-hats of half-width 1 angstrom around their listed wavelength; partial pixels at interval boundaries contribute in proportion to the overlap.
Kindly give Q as 3.5 angstrom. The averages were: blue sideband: 3.88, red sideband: 4.64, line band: 3.74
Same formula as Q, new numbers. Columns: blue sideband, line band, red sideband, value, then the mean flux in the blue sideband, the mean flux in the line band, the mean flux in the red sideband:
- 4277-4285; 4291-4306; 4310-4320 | 2.57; 4.12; 3.43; 4.15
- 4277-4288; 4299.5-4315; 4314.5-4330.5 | 3.92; 4.12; 3.36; 4.72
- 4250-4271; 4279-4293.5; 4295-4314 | -1.22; 4.05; 3.93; 3.32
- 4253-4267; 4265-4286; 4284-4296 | 1.04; 4.26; 3.8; 3.77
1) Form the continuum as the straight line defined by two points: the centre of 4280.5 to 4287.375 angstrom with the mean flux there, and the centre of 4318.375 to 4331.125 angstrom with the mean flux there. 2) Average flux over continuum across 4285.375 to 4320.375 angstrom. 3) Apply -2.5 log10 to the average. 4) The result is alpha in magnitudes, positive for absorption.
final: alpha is 0.20 mag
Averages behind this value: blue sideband 4.16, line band 3.67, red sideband 4.7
